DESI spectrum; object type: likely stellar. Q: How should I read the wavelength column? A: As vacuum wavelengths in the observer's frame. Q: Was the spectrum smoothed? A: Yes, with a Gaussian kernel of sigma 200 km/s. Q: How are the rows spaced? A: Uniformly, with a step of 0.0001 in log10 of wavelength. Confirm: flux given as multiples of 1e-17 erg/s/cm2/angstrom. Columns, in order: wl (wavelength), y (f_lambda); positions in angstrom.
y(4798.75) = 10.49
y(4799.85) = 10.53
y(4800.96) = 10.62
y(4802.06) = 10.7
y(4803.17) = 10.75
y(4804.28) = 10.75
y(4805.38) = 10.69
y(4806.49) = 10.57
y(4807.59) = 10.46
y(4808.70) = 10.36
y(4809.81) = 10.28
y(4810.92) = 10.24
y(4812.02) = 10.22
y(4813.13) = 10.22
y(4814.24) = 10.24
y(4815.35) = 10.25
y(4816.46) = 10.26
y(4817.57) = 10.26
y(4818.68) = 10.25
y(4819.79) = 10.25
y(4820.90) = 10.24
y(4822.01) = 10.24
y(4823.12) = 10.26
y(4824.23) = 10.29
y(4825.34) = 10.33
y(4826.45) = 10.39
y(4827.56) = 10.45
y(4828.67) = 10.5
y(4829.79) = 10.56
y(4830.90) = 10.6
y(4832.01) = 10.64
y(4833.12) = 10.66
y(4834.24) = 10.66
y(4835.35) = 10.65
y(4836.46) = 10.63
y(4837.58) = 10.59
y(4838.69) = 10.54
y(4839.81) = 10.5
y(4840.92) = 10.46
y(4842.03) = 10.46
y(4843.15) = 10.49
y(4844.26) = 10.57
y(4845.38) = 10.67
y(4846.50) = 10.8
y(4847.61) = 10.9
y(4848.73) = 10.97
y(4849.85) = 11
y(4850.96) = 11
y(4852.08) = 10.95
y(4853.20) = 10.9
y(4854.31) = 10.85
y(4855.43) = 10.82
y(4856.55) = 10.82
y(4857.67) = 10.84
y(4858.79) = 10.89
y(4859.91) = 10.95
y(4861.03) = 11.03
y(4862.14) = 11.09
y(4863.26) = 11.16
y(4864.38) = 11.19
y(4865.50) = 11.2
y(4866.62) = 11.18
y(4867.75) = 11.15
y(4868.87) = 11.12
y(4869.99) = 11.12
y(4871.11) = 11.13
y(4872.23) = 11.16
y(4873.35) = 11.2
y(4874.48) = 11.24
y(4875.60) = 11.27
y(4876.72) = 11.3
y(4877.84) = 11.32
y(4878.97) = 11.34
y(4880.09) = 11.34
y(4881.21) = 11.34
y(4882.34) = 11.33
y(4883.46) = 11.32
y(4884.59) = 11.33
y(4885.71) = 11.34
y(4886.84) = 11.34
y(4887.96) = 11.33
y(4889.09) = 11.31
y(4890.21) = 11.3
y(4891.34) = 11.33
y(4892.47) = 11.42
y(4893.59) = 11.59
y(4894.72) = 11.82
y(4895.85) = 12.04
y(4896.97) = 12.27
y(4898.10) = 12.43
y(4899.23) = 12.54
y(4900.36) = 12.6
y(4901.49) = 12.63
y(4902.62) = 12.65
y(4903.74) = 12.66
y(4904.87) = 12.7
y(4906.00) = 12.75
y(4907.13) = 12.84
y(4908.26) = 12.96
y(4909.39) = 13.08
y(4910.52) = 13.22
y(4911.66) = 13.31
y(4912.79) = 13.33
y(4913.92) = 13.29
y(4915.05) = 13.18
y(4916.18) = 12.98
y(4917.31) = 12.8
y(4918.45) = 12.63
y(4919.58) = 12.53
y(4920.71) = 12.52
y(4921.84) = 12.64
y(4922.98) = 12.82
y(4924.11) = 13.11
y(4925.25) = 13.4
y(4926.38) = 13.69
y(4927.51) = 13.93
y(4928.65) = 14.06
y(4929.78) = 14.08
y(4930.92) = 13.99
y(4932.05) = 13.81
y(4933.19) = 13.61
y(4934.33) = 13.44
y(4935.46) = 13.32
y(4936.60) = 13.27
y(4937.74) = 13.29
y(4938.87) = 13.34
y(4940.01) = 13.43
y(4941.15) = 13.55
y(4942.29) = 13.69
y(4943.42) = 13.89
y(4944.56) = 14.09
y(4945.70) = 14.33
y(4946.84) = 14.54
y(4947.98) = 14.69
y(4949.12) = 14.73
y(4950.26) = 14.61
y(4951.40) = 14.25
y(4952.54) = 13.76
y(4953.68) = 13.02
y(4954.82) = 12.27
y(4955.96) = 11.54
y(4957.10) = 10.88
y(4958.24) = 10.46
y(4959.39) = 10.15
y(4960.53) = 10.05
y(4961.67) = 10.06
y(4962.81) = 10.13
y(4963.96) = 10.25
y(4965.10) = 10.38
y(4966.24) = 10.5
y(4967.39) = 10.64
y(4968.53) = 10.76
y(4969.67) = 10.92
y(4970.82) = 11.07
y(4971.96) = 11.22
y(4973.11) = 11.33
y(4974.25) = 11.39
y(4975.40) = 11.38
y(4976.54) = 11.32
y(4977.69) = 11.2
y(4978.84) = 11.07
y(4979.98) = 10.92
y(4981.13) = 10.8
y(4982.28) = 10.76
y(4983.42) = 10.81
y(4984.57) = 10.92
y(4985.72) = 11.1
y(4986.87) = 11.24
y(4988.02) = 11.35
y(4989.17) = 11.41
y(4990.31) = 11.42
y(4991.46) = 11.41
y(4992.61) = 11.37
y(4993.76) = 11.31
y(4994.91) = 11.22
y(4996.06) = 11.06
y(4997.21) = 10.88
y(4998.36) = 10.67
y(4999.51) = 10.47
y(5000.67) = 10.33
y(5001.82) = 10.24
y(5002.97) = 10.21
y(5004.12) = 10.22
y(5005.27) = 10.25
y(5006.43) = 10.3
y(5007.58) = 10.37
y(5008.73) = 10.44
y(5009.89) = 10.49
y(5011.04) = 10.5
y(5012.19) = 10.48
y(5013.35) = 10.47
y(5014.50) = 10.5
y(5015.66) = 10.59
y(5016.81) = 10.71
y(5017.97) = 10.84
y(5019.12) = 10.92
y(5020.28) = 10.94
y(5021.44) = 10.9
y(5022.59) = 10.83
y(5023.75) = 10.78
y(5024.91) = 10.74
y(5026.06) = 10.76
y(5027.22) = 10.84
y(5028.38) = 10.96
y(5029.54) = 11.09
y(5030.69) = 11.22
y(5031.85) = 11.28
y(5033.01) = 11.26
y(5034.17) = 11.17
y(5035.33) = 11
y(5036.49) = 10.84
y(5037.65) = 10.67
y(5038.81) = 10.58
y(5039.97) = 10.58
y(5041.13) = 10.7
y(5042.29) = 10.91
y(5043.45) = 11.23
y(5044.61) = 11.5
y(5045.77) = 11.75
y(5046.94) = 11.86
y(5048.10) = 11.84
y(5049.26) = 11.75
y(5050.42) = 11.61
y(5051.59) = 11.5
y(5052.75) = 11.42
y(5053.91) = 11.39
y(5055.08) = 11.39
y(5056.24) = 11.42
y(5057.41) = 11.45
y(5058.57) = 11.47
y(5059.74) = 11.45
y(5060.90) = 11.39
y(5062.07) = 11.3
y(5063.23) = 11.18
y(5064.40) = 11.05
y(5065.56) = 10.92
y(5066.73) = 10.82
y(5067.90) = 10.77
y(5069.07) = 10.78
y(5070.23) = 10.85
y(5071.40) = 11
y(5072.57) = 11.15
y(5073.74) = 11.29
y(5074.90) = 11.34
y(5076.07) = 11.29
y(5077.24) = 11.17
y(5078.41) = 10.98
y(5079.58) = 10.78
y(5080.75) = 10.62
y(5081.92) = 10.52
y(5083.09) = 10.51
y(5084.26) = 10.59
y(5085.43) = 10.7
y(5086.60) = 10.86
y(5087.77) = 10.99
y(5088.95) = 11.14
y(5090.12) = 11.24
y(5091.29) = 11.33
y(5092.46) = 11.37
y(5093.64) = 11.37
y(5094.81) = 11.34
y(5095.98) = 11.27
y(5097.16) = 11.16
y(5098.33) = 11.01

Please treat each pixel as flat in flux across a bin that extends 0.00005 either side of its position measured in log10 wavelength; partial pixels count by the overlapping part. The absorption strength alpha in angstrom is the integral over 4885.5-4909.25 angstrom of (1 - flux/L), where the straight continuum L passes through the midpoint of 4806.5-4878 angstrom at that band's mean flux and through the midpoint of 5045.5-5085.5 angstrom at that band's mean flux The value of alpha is -2.8 angstrom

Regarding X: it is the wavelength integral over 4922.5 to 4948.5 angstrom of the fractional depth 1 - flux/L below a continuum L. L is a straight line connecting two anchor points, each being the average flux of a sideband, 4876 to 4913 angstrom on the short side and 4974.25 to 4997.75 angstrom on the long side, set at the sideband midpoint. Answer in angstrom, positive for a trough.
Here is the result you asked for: -4.6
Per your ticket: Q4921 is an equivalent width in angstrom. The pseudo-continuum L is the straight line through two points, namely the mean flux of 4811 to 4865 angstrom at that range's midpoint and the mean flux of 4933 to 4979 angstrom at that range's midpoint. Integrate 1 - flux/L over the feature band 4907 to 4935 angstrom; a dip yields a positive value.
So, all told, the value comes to -3.6 angstrom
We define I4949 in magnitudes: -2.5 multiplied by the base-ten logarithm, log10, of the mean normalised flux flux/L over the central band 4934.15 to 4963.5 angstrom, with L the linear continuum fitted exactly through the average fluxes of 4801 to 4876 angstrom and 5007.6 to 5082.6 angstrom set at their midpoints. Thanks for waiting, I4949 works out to -0.182 mag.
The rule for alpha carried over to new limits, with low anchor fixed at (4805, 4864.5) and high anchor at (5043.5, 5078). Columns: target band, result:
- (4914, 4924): -1.79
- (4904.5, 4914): -1.95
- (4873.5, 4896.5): -1.38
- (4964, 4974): 0.16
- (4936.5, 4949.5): -3.54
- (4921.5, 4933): -2.84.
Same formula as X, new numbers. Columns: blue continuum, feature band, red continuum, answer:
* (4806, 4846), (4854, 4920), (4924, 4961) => 0.7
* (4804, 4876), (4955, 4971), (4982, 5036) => 0.3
